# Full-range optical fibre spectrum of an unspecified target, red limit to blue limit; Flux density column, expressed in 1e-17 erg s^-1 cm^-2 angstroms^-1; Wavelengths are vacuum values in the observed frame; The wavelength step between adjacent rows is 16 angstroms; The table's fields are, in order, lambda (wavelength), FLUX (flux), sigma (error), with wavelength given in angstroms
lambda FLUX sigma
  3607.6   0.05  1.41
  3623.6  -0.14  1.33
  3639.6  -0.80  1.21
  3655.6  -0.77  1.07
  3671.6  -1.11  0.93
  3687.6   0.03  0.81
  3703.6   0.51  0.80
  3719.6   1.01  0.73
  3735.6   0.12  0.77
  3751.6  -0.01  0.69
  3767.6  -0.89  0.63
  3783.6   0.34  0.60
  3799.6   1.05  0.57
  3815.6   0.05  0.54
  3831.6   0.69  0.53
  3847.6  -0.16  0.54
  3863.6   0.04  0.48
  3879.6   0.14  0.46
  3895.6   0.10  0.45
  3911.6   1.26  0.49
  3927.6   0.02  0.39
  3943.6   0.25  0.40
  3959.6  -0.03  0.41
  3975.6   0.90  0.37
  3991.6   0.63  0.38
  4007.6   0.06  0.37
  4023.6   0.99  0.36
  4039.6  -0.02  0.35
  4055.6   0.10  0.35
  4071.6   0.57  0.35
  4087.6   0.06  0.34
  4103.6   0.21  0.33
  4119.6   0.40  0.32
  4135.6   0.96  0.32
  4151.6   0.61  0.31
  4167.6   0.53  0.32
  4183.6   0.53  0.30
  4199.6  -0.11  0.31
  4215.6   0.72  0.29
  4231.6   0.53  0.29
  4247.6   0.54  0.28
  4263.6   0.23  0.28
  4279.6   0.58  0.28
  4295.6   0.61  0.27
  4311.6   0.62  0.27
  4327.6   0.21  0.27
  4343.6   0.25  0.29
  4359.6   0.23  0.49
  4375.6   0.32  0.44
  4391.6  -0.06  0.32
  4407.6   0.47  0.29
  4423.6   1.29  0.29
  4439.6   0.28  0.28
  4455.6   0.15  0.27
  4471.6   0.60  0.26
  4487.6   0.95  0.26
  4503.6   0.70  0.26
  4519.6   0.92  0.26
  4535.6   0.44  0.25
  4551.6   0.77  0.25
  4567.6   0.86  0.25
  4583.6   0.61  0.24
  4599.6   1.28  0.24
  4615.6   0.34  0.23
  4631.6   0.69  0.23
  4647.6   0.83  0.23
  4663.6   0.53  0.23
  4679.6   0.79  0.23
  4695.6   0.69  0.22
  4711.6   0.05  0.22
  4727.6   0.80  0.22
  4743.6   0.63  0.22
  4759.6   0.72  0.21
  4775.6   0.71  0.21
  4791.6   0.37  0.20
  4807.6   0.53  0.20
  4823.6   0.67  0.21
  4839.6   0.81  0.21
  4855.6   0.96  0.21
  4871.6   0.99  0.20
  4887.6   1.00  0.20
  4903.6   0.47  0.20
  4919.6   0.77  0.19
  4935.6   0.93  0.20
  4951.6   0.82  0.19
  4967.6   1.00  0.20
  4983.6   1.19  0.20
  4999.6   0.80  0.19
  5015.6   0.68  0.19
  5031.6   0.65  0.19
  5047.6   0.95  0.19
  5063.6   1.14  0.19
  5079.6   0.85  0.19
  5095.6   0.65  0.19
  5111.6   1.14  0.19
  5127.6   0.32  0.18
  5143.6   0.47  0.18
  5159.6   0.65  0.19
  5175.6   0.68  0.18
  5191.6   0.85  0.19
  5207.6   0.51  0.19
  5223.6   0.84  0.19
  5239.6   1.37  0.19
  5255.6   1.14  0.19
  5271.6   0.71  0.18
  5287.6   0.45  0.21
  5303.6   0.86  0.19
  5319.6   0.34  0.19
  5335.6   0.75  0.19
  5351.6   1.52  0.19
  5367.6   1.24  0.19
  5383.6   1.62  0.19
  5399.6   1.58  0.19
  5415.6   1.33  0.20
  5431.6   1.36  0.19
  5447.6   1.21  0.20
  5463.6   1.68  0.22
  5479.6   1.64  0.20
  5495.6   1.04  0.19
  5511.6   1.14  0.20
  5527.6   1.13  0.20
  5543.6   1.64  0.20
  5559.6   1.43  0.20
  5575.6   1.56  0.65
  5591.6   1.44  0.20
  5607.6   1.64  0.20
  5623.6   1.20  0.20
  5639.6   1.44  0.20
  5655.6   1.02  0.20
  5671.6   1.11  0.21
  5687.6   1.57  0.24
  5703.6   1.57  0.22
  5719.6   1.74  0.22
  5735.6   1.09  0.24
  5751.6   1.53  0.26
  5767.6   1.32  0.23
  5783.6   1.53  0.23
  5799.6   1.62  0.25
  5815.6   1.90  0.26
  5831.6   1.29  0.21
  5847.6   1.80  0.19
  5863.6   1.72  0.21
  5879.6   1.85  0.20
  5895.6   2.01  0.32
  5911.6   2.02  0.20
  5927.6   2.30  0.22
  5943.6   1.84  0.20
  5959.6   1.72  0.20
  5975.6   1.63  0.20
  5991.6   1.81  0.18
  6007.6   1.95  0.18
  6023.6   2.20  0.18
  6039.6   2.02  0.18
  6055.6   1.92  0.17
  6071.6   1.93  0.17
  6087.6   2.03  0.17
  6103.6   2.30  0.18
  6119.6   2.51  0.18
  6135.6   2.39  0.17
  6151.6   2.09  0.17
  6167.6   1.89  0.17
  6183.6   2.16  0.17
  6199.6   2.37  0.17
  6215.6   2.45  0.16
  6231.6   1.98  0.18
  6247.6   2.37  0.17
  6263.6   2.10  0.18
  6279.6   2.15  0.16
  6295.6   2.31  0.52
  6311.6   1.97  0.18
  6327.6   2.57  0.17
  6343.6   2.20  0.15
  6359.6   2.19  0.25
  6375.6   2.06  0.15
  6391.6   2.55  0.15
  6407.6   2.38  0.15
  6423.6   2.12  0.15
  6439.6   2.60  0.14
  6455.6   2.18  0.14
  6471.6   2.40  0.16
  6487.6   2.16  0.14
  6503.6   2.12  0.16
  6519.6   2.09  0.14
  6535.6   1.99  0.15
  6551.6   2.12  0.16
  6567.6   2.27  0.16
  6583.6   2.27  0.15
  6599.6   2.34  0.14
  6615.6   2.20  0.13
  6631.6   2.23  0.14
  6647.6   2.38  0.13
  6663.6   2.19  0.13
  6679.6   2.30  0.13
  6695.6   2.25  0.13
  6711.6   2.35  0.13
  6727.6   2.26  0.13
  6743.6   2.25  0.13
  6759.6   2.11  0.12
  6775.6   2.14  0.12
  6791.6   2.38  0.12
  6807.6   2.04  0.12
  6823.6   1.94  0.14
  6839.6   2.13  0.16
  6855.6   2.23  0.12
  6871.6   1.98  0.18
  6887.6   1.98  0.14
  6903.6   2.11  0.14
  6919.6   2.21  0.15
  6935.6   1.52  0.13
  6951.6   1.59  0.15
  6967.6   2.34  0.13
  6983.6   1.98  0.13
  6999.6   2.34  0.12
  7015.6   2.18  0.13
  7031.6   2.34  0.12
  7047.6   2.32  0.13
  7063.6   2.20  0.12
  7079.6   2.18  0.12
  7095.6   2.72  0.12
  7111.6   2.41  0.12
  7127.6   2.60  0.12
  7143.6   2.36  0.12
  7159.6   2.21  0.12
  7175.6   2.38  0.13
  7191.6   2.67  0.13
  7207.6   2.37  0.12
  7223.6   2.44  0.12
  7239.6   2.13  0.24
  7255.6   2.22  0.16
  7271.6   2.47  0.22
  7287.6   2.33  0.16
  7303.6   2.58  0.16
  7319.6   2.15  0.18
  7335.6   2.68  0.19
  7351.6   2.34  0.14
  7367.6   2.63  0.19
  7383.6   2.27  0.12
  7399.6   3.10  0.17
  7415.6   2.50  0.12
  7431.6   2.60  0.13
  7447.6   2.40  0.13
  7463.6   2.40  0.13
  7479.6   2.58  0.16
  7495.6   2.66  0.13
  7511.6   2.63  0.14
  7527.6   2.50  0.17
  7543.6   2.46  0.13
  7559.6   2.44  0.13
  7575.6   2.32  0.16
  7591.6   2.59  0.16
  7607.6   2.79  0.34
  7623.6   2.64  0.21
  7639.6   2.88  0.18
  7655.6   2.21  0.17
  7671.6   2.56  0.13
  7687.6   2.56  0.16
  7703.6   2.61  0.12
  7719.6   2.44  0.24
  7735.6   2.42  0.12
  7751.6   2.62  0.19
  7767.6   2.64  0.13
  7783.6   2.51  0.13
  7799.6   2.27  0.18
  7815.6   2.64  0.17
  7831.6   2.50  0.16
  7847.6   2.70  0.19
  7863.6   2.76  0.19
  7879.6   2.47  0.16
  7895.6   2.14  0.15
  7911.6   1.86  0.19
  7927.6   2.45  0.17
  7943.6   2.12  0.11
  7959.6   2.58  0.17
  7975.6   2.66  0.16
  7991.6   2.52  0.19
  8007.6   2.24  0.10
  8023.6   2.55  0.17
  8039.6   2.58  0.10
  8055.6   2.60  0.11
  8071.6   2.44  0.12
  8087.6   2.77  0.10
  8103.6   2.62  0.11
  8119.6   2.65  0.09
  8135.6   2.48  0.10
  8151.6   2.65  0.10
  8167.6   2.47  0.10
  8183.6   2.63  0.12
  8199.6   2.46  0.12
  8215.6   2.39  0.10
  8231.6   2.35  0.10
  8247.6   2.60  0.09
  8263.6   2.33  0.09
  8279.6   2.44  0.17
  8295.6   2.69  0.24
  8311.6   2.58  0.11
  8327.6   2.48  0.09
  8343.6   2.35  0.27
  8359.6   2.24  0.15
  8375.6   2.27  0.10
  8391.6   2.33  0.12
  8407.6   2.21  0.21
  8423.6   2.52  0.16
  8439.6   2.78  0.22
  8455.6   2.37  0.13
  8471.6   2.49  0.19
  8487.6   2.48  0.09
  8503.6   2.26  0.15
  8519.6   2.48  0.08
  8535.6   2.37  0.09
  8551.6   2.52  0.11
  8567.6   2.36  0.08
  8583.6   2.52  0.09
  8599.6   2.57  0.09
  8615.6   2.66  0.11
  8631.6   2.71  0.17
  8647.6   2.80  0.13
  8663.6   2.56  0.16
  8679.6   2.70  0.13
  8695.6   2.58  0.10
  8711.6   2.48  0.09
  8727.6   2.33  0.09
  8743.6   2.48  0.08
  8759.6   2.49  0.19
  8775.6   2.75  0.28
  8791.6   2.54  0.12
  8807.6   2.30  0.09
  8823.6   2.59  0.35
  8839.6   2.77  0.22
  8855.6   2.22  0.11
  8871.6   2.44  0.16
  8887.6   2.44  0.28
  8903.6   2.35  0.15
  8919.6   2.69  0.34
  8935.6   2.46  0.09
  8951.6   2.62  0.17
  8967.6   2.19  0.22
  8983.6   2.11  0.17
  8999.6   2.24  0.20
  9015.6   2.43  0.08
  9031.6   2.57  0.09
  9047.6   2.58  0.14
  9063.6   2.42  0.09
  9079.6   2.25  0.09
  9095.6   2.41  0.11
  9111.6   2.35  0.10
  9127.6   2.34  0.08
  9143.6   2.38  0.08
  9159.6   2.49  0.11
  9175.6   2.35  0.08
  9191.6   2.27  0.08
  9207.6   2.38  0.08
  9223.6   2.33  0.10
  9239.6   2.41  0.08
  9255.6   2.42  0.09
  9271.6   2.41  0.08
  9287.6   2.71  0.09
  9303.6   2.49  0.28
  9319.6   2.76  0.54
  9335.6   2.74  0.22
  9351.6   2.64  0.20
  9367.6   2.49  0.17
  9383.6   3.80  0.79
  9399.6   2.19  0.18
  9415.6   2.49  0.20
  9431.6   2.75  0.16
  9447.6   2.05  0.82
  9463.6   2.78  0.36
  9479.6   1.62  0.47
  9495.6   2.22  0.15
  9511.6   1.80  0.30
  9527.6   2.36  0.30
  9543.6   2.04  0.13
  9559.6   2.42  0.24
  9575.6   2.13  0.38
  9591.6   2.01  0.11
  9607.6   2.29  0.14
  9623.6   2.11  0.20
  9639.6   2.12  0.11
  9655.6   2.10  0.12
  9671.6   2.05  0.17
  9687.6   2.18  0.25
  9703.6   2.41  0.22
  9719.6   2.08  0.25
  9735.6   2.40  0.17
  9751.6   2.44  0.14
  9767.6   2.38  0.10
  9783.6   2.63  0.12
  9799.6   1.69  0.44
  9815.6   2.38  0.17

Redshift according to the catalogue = 0.341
